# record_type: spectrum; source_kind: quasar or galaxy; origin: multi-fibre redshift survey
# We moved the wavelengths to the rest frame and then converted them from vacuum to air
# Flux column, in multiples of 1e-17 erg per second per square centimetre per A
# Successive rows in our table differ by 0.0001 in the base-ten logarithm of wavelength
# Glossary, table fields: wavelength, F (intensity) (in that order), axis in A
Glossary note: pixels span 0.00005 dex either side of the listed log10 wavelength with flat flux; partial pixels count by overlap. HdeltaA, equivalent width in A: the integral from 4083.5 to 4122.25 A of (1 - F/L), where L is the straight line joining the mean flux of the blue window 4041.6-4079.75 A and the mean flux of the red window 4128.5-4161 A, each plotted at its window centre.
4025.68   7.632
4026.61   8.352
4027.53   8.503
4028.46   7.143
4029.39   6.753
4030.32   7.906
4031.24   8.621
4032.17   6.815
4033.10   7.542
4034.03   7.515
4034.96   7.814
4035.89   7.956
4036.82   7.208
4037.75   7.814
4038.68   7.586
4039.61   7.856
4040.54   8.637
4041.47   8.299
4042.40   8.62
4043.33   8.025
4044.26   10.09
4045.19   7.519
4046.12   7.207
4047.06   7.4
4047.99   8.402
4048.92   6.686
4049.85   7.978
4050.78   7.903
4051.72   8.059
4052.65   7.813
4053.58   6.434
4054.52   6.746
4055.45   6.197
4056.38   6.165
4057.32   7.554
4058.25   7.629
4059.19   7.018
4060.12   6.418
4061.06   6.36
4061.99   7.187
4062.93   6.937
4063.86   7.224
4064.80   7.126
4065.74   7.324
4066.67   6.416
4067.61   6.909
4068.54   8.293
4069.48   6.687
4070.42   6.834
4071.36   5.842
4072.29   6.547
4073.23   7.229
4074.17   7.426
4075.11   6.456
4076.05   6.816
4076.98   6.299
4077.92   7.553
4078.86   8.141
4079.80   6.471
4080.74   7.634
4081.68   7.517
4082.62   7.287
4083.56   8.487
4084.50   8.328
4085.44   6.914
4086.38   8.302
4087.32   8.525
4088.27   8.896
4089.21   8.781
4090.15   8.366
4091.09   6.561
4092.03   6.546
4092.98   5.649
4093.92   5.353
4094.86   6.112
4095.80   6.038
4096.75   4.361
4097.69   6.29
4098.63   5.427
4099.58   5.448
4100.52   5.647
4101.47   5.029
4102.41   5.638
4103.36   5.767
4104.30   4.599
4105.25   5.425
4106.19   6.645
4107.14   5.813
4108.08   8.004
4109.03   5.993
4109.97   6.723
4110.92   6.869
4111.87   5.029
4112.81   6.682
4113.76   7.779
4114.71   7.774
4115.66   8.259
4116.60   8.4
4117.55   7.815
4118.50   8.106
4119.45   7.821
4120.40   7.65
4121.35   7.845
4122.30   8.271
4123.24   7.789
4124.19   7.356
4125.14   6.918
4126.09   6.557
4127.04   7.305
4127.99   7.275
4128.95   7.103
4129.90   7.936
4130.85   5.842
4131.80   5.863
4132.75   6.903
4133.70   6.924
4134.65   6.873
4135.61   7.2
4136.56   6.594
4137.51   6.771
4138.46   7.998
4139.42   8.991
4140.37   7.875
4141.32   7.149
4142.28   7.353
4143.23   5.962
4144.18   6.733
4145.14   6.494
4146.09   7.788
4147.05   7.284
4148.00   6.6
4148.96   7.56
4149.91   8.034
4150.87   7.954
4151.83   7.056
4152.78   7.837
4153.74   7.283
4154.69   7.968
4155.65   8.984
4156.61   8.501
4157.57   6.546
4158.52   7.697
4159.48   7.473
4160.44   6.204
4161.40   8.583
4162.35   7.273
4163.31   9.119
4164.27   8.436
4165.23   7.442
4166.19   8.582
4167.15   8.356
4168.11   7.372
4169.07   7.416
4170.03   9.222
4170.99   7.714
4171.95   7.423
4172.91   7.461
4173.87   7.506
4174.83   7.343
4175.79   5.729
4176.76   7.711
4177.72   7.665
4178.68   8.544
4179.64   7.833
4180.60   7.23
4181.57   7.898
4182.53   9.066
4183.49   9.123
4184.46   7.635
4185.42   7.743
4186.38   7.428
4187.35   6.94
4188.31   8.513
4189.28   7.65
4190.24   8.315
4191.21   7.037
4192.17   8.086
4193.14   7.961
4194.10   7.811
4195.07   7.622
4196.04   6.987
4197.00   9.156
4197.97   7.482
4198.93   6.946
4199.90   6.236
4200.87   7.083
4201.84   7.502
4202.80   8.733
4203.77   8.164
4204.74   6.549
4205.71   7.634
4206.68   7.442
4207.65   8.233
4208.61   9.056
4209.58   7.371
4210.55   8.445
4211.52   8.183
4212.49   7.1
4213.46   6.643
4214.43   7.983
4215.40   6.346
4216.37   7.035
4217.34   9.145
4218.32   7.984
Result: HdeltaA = 2.3 A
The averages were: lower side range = 7.24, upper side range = 7.28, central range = 6.82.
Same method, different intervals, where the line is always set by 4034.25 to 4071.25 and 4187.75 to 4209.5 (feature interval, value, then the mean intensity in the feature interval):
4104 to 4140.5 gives 2.2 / 7.12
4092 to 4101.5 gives 2.4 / 5.61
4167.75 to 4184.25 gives -0.2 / 7.78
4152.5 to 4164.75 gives -0.3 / 7.84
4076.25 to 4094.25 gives 0.1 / 7.46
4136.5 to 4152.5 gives 0.6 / 7.33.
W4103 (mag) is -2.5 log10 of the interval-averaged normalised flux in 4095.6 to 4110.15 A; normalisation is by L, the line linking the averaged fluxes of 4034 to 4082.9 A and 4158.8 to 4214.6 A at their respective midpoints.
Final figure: 0.28 mag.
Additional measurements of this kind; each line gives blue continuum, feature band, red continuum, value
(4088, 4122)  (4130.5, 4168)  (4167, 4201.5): -0.03 mag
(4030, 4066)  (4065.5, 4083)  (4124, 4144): 0.05 mag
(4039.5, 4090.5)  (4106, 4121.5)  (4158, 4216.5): 0.05 mag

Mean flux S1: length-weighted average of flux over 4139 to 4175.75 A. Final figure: 7.62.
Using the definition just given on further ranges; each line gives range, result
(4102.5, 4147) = 7.05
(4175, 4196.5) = 7.74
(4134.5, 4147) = 7.22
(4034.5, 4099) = 7.26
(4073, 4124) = 6.94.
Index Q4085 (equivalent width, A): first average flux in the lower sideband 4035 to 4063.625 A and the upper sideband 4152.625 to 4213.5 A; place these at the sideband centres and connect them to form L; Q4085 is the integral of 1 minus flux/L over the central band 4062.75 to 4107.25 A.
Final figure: 4.89 A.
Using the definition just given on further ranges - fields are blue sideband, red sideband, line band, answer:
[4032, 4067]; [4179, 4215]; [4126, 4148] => 1.6 A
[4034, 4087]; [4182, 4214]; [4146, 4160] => 0.0 A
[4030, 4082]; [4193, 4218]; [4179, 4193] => -0.5 A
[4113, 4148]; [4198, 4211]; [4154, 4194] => -1.6 A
